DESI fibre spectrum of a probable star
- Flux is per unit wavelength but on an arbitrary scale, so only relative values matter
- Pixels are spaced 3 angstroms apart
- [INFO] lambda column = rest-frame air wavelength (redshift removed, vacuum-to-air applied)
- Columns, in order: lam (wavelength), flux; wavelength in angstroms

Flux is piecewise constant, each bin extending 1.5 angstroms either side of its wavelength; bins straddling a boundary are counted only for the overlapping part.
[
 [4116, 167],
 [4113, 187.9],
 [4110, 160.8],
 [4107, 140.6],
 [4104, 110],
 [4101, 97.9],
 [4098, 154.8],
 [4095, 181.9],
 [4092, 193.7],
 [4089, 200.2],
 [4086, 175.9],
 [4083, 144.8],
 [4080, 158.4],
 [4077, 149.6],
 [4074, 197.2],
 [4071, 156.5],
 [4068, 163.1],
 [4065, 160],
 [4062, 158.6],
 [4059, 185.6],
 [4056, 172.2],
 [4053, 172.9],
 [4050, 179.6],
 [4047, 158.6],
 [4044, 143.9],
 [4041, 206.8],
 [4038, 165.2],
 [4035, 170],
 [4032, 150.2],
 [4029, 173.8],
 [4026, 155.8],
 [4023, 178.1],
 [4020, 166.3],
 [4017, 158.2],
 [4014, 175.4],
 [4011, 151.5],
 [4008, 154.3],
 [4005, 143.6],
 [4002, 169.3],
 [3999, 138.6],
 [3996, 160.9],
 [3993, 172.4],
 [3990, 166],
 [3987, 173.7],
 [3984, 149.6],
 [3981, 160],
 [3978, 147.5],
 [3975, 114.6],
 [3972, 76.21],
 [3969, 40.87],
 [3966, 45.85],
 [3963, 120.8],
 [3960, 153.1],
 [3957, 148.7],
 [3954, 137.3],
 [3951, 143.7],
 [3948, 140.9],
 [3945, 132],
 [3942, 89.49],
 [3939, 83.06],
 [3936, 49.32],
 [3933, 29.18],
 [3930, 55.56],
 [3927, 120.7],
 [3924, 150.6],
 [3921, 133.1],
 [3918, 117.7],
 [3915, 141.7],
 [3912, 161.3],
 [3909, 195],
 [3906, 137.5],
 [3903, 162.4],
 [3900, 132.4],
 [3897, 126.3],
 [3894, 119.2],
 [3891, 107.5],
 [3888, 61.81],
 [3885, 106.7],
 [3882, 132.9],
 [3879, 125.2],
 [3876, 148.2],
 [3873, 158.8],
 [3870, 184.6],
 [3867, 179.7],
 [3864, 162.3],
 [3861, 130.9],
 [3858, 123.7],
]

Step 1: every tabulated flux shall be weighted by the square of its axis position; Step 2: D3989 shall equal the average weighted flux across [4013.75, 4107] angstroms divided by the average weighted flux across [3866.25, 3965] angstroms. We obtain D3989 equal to 1.40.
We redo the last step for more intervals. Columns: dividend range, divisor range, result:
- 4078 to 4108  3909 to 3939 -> 1.55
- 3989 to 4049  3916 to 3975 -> 1.62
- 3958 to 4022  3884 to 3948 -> 1.26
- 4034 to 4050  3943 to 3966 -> 1.34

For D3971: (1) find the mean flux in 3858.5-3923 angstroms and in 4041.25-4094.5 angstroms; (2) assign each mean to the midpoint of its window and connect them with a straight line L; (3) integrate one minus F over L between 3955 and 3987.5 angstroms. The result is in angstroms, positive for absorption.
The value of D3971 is 7.1 angstroms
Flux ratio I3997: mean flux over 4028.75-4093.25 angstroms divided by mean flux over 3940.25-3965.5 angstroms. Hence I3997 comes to 1.3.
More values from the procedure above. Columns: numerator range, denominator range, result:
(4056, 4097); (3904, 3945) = 1.50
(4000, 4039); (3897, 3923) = 1.11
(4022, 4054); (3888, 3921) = 1.24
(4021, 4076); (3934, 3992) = 1.42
